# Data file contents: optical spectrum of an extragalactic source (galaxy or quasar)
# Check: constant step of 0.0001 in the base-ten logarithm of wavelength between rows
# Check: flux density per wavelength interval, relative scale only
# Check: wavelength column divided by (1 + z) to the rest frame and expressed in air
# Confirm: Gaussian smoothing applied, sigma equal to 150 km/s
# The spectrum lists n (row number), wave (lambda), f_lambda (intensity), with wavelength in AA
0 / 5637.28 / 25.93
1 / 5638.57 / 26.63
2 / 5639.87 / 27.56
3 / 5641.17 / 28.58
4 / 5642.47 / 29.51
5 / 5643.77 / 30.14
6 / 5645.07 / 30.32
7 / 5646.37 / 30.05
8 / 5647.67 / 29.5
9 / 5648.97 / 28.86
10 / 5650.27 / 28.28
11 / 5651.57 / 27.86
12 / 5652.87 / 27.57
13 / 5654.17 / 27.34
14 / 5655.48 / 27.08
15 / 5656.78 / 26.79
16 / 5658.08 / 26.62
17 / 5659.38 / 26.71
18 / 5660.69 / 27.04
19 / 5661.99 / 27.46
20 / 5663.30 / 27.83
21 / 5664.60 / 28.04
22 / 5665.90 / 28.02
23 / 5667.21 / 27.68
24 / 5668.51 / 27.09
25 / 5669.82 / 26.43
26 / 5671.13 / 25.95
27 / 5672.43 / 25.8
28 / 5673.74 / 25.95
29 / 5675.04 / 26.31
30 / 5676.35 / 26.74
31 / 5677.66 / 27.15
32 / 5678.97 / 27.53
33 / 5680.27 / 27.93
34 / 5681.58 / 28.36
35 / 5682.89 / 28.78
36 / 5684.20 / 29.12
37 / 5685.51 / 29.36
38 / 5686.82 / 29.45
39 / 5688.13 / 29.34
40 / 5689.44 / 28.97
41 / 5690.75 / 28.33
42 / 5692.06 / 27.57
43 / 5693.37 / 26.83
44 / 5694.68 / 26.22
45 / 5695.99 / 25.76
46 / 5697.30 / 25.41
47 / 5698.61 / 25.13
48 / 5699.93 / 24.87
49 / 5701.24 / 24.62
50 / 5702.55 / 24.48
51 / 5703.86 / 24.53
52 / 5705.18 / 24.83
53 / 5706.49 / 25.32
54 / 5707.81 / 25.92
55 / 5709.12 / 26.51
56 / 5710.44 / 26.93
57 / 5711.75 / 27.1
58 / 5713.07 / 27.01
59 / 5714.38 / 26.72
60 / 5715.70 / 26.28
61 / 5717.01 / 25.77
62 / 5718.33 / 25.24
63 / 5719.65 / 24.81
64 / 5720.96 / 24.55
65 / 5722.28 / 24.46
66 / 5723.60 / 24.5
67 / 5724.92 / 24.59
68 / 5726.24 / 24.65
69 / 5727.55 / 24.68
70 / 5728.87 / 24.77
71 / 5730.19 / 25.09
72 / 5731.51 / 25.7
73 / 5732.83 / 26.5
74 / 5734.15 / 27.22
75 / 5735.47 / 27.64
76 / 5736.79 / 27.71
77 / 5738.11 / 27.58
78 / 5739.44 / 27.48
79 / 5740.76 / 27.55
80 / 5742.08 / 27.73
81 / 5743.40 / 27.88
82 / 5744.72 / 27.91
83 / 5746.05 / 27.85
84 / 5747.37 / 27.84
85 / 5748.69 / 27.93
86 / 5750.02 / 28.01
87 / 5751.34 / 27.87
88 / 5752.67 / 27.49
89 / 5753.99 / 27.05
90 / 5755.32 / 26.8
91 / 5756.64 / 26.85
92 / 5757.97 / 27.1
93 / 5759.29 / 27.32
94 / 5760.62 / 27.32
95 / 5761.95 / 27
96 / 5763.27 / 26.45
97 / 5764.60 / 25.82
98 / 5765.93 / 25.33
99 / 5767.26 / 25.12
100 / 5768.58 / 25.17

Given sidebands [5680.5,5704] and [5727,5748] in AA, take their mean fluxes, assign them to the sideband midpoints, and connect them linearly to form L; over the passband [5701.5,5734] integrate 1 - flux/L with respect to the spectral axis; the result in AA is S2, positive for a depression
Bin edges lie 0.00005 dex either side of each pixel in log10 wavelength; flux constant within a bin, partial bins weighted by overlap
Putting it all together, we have 1.9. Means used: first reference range 27.1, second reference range 27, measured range 25.5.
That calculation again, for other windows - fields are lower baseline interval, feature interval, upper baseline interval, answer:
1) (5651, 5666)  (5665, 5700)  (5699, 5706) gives -1.9 AA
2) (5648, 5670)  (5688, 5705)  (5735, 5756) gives 0.9 AA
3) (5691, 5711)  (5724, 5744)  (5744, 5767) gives 0.1 AA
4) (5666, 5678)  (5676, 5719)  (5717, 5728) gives -1.9 AA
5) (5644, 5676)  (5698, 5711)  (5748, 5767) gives 0.9 AA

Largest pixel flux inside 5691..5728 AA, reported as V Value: 27.57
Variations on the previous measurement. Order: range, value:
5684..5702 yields 29.45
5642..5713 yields 30.32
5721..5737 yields 27.71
